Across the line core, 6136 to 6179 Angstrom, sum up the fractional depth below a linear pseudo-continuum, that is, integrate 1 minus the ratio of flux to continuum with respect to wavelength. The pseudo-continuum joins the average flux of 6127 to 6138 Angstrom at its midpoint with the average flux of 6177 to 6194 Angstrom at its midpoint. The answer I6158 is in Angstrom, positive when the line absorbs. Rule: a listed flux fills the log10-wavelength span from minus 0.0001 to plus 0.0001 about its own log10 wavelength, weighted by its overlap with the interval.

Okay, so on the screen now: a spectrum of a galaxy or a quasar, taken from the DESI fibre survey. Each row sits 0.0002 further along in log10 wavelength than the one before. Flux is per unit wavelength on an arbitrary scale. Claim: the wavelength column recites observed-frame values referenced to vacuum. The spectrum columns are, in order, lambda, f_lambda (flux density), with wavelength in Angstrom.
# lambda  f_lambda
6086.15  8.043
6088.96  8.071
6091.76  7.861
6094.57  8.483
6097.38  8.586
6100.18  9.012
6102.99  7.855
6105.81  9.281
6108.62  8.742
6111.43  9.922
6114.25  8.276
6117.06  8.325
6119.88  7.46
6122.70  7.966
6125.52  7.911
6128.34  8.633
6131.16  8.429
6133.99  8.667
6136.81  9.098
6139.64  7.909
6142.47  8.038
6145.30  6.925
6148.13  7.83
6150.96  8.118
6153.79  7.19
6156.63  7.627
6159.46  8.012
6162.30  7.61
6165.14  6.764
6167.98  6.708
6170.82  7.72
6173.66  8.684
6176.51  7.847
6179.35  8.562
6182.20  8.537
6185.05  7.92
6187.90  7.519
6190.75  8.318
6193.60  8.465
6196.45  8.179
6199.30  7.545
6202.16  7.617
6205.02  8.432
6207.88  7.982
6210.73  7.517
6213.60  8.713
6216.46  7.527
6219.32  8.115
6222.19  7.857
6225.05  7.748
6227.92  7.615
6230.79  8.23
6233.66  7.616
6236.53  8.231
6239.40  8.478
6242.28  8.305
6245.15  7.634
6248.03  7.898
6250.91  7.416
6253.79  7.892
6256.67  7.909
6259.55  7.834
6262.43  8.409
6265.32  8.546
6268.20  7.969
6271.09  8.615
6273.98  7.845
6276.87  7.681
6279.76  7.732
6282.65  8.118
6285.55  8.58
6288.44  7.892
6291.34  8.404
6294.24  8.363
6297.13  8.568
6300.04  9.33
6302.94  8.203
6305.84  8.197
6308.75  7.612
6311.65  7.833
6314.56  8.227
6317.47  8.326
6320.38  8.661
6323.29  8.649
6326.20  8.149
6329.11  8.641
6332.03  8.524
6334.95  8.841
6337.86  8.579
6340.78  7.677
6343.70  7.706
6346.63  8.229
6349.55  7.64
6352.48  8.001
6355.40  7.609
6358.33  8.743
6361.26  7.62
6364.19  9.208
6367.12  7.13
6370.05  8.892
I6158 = 3.6 Angstrom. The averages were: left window 8.7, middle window 7.74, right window 8.18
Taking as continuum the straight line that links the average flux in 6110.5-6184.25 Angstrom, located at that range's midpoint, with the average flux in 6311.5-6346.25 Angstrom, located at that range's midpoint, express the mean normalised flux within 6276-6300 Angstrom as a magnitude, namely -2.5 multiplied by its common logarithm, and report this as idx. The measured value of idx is 0.00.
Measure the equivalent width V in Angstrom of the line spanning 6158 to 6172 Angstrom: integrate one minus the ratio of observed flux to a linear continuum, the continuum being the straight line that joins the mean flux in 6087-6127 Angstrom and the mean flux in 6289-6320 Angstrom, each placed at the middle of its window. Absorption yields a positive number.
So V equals 1.70 Angstrom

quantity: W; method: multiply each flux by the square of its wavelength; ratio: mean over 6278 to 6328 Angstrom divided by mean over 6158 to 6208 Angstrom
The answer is 1.09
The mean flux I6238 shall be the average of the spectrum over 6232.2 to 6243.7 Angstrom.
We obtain 8.16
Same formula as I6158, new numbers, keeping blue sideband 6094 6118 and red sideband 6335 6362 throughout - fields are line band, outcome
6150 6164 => 1.48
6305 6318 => 0.21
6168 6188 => 1.11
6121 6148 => 1.57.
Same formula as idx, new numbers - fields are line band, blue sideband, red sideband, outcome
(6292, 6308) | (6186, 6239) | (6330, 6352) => -0.05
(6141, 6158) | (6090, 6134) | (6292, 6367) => 0.11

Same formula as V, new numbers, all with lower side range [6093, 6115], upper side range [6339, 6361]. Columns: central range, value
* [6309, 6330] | -0.7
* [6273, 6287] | 0.3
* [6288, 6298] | -0.3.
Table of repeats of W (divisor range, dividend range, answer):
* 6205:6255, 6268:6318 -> 1.05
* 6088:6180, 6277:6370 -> 1.08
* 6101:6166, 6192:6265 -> 1.01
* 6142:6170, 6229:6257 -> 1.10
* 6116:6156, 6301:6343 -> 1.10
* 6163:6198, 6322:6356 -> 1.09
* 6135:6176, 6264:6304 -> 1.11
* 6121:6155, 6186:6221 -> 1.01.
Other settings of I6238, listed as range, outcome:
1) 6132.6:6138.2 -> 8.89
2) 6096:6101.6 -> 8.81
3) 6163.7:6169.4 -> 6.74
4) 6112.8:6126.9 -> 7.99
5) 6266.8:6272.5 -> 8.29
